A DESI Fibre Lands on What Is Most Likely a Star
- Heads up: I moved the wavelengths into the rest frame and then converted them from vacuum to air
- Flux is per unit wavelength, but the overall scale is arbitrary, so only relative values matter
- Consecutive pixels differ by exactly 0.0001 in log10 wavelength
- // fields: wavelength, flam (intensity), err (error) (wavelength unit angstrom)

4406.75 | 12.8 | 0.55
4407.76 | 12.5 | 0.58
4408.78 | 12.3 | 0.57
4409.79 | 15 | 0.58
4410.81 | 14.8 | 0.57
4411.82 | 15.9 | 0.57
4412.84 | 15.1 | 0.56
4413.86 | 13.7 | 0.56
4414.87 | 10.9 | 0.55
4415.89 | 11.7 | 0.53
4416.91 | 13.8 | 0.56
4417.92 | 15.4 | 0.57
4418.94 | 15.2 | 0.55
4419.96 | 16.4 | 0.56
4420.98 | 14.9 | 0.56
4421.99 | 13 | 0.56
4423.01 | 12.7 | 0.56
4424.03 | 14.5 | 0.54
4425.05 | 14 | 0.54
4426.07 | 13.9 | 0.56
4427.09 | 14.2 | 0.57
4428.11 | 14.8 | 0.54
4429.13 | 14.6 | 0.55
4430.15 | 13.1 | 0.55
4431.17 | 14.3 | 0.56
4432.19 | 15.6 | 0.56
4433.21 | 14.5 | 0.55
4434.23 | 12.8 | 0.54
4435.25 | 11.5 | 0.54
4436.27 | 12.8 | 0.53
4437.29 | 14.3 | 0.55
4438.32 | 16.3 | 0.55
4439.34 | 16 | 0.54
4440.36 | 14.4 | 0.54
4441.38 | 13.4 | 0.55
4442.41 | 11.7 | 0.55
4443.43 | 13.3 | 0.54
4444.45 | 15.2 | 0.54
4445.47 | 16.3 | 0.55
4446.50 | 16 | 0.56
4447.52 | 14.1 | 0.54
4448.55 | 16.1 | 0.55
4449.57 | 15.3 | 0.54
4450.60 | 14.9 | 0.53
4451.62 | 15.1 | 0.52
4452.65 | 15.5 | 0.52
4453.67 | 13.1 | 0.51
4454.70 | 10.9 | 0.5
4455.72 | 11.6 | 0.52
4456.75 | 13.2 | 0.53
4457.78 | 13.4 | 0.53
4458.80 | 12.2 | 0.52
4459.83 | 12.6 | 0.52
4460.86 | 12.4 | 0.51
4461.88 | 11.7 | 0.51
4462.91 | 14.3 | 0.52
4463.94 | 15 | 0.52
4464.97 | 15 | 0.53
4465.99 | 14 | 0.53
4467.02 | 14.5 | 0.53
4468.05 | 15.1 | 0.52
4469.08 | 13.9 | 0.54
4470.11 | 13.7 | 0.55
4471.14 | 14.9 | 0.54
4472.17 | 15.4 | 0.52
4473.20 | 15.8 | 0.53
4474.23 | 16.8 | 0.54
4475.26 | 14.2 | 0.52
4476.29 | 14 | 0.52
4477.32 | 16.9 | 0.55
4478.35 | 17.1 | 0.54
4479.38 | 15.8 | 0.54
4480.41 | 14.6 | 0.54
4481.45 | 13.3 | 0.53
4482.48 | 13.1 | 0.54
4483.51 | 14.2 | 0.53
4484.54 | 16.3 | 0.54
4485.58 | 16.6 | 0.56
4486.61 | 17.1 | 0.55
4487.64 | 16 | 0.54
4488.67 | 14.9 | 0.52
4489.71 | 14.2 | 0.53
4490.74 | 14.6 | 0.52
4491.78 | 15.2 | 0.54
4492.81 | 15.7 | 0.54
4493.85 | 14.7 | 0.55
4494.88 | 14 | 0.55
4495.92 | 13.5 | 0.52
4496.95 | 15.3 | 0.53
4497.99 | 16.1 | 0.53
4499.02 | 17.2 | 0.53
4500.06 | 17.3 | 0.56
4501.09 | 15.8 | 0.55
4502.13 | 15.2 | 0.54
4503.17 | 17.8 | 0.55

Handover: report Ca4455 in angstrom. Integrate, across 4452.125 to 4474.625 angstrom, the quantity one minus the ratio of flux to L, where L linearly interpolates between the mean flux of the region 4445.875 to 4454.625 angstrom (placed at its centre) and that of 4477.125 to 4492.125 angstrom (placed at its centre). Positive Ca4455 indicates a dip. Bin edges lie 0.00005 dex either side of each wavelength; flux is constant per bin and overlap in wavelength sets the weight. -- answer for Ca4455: 1.7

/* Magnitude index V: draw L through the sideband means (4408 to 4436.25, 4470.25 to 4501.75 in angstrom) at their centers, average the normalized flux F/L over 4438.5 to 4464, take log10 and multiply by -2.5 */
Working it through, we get 0.05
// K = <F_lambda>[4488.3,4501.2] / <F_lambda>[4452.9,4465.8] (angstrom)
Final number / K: 1.2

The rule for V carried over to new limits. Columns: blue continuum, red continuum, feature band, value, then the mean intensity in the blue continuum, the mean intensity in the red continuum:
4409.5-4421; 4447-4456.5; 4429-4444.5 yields 0.02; 14.4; 14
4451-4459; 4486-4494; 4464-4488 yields -0.05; 13.2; 15.3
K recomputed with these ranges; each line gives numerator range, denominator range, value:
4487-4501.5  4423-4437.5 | 1.11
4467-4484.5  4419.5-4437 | 1.07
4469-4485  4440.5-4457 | 1.06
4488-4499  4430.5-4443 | 1.07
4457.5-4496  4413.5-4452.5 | 1.03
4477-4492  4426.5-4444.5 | 1.09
